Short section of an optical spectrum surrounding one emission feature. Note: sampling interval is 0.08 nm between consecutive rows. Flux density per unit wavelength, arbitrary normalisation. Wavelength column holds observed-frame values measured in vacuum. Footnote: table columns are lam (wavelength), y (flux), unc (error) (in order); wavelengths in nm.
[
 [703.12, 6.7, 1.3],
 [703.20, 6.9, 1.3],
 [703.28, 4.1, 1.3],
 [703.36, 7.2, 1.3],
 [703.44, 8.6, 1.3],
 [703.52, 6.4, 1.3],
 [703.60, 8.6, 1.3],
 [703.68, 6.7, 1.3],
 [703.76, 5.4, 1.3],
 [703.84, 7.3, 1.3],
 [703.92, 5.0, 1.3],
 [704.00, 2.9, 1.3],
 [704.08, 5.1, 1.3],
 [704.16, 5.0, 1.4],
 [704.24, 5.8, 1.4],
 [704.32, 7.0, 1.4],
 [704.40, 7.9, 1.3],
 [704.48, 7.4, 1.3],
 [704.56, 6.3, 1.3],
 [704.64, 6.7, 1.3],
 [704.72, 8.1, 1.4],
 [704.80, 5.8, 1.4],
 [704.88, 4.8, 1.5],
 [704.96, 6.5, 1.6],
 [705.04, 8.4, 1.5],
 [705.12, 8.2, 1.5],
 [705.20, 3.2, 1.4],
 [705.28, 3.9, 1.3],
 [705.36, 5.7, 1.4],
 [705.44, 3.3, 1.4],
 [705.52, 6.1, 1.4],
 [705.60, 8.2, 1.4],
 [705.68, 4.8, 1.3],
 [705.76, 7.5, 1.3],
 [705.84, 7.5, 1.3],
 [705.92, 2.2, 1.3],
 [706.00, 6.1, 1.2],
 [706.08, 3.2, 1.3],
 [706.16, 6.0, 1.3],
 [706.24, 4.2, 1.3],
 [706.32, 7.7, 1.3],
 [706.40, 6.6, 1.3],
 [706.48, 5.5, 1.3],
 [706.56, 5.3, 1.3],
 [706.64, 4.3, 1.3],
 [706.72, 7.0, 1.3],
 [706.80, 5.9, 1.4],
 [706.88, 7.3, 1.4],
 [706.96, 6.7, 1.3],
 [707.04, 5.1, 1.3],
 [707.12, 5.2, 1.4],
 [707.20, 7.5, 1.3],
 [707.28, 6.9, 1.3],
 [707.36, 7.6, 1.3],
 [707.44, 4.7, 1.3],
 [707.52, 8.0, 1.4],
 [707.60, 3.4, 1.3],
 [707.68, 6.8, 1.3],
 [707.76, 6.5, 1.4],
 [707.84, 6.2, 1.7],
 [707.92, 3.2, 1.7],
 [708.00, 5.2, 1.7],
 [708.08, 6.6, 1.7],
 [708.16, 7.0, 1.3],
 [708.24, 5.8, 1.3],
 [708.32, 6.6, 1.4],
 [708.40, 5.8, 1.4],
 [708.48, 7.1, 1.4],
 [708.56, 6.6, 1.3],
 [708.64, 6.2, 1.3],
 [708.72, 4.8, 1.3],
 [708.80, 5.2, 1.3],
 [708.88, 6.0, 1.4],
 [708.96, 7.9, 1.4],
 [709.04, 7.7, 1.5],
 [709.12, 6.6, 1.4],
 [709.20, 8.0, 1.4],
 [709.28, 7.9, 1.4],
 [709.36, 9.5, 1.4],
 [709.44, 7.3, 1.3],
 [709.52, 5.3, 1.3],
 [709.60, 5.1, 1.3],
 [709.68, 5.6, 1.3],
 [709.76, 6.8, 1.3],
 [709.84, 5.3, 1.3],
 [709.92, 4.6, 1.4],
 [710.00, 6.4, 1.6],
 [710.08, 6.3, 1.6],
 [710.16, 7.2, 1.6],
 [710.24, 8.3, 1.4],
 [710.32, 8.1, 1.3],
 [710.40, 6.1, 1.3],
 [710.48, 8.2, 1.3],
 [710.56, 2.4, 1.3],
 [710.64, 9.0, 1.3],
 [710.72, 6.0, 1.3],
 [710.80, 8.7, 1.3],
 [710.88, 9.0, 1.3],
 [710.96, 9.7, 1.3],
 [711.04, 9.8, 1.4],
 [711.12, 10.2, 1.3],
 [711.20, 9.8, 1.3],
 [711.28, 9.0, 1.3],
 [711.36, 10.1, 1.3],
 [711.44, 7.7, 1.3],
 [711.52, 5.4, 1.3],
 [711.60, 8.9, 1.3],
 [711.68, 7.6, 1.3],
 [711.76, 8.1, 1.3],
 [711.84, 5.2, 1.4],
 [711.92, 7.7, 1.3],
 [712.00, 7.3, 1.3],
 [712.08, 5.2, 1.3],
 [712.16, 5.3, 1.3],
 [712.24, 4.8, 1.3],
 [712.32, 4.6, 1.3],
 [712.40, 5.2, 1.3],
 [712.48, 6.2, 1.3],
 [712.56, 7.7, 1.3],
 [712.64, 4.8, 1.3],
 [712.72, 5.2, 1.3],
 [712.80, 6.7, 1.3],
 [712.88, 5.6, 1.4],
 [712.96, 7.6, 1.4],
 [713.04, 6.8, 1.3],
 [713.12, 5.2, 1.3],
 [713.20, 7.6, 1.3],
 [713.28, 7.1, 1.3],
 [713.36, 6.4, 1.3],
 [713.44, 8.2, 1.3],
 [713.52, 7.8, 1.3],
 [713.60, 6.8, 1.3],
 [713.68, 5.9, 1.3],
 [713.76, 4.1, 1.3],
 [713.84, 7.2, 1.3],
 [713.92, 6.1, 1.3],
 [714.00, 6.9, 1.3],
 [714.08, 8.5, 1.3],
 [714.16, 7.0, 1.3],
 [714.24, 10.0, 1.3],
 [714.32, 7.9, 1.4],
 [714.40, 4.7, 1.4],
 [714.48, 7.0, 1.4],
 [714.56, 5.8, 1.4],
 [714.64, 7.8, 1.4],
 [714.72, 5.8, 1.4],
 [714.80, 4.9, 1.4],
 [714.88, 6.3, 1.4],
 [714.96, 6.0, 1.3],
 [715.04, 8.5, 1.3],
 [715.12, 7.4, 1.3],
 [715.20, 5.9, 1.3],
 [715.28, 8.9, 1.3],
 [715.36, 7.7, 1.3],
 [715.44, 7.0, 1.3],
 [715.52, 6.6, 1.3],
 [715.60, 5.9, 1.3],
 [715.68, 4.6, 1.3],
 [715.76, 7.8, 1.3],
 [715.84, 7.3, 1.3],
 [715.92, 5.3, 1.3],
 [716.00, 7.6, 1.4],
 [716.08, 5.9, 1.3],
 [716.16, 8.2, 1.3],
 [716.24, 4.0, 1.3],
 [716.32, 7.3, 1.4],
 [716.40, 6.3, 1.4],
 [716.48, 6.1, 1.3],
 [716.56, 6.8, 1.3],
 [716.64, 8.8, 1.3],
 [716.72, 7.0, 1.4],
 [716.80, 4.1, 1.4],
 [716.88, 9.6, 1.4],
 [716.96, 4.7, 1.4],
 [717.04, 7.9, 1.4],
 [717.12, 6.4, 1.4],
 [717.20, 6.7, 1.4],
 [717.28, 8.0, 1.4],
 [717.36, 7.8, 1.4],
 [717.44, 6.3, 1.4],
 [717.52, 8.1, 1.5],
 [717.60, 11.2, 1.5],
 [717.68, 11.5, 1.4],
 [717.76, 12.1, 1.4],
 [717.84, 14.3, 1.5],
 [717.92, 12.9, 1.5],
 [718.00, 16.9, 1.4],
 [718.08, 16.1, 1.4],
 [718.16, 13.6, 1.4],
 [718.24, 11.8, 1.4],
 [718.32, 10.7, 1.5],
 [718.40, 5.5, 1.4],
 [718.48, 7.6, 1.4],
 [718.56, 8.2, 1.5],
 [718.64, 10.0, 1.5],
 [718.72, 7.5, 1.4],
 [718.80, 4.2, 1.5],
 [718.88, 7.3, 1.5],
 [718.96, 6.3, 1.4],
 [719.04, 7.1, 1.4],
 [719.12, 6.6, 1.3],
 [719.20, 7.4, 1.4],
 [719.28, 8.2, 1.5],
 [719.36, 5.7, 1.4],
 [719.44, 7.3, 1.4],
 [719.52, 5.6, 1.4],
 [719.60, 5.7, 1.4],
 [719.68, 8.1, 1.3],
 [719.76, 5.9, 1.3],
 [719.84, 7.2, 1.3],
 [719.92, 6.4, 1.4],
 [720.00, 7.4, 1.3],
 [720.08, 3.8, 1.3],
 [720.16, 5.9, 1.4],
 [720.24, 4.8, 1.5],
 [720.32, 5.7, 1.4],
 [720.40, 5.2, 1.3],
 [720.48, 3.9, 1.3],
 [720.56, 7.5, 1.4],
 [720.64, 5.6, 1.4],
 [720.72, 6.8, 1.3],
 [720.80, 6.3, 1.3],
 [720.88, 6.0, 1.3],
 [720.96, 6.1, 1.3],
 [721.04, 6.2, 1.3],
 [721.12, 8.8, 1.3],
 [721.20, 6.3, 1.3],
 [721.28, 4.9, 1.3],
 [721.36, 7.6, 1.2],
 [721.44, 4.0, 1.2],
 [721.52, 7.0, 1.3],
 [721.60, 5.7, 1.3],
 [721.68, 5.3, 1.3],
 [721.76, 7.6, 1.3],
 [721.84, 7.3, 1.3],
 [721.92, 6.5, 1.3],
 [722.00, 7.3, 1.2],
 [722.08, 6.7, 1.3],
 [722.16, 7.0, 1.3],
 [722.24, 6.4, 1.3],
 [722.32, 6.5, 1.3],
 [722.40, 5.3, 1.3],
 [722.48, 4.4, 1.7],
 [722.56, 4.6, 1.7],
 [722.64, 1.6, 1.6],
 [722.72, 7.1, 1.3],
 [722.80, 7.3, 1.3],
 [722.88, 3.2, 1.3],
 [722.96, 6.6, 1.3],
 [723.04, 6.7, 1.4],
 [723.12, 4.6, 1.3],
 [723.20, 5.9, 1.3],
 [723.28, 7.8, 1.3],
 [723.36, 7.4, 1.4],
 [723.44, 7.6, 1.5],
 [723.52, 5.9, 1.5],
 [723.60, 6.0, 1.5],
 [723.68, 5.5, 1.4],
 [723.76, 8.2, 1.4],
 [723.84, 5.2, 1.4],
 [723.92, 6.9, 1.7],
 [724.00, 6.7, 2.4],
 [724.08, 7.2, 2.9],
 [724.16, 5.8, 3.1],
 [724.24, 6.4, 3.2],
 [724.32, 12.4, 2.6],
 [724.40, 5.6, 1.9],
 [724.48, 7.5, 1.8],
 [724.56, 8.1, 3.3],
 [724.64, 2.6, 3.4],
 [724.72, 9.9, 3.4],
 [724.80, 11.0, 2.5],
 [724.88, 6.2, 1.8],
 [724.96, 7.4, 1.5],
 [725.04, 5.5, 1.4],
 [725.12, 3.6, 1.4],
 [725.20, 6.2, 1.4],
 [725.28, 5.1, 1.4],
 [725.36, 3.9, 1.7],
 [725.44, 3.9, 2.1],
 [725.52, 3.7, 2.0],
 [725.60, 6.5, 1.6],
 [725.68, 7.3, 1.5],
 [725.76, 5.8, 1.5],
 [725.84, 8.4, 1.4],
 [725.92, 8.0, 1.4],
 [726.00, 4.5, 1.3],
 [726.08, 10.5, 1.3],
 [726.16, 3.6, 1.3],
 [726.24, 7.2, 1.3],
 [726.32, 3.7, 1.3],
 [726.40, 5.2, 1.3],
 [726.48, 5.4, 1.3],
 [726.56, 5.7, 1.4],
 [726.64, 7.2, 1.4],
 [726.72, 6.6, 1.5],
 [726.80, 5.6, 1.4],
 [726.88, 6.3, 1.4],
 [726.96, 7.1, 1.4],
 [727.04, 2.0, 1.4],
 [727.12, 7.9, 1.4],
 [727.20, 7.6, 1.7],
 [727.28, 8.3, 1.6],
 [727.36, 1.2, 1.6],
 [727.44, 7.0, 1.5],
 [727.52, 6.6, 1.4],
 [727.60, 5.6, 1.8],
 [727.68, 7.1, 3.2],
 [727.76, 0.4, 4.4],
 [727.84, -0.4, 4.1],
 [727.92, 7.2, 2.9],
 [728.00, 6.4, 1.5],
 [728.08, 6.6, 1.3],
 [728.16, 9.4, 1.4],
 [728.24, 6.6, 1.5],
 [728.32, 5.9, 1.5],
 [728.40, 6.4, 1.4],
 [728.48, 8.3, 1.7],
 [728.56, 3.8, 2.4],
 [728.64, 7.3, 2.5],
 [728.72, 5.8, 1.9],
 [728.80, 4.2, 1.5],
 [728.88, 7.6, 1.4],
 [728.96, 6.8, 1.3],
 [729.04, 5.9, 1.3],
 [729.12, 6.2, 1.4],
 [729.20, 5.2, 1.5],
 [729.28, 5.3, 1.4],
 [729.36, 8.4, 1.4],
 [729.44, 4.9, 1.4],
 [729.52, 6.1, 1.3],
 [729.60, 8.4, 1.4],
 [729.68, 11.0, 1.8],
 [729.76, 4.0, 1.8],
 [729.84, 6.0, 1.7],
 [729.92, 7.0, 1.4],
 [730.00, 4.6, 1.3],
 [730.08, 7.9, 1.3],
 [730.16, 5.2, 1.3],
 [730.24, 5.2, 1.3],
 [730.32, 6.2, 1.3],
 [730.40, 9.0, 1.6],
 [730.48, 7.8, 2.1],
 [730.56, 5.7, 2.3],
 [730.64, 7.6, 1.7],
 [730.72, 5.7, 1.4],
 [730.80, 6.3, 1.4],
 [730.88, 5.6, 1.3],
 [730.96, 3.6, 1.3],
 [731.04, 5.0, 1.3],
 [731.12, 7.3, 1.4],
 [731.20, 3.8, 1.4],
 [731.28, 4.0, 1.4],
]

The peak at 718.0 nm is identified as [O III] 5007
